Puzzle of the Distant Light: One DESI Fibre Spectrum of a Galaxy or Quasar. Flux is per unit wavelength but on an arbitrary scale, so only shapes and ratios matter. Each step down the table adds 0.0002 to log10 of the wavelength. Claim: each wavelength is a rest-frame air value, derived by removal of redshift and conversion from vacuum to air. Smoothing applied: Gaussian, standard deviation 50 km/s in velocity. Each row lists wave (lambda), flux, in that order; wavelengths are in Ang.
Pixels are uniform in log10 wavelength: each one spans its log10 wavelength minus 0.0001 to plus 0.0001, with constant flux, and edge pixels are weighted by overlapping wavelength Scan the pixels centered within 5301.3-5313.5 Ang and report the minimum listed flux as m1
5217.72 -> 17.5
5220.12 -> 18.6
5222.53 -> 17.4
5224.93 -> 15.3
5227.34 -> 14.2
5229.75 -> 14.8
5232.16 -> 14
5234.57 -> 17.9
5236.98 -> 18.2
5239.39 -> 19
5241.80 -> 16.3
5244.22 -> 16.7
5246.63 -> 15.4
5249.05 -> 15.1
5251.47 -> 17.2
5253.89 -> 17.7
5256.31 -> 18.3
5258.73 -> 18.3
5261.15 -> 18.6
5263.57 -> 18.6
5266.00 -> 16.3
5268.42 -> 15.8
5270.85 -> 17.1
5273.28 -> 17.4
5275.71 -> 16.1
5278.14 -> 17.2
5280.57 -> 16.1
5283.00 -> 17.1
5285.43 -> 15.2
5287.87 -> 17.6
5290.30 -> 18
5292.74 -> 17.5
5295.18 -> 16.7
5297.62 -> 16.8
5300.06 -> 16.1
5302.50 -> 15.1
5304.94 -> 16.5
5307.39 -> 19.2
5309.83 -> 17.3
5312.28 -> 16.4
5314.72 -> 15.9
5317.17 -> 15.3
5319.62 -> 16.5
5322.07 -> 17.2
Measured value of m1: 15.1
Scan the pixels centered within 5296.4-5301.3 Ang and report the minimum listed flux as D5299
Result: 16.1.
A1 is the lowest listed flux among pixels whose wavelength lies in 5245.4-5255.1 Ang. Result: 15.1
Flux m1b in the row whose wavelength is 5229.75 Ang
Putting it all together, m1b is 14.8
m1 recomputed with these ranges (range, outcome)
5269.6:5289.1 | 15.2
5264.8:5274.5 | 15.8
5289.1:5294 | 17.5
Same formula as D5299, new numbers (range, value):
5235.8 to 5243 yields 16.3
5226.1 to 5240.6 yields 14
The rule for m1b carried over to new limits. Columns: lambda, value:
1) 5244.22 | 16.7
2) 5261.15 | 18.6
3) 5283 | 17.1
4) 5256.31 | 18.3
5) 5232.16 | 14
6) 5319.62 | 16.5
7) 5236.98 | 18.2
